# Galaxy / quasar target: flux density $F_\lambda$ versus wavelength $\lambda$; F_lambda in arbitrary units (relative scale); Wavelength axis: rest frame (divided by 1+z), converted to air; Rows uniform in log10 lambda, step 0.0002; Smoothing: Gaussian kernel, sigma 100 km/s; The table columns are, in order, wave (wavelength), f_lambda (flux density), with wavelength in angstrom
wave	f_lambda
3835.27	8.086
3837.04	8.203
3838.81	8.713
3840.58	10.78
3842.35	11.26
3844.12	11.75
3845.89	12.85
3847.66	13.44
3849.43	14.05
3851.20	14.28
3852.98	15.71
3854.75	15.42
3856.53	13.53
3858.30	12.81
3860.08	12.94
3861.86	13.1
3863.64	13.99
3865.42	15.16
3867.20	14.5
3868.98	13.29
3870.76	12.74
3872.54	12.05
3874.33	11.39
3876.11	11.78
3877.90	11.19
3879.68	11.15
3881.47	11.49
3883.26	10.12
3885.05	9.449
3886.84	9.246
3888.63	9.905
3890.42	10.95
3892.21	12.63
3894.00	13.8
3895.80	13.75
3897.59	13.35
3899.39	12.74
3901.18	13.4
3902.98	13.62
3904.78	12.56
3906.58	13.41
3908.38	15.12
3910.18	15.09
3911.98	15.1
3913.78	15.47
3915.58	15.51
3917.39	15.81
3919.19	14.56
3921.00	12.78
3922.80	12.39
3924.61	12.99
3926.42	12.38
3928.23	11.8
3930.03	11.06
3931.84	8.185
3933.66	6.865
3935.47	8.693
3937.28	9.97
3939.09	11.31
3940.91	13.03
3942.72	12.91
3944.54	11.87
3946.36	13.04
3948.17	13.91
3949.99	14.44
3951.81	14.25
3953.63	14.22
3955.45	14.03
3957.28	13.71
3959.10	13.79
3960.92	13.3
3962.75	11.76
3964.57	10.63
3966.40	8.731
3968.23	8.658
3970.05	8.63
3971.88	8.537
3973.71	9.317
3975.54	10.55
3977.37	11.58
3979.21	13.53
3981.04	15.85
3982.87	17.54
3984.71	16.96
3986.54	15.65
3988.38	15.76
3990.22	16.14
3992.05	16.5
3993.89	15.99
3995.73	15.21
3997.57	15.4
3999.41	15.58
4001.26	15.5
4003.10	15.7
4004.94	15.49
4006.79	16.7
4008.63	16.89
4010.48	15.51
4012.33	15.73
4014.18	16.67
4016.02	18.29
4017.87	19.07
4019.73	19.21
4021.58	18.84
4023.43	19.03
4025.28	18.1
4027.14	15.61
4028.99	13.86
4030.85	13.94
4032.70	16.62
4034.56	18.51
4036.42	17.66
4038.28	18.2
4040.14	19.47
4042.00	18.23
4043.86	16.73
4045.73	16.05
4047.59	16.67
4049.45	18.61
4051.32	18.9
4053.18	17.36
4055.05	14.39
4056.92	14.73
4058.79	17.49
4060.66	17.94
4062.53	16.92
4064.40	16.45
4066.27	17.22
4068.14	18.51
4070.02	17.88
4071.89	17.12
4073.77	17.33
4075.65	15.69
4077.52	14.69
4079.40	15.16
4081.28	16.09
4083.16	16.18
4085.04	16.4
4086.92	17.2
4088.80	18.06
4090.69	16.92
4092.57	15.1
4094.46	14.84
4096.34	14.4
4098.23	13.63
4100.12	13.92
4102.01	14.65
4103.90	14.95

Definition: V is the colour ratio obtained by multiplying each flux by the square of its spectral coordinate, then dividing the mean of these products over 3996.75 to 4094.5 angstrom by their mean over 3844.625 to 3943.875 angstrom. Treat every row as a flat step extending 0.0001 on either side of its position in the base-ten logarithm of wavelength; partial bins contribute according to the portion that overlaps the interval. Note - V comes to 1.43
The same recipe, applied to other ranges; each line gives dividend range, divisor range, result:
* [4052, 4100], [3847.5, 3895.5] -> 1.43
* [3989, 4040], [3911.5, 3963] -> 1.37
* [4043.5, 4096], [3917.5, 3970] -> 1.48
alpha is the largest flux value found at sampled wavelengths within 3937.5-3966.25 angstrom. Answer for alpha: 14.44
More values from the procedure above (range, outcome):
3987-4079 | 19.47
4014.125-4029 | 19.21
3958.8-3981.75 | 15.85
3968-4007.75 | 17.54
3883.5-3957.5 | 15.81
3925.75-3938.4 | 12.38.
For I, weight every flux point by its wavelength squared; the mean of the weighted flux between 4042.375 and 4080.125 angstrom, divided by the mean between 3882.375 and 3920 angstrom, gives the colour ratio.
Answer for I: 1.39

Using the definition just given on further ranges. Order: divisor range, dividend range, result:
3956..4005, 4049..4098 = 1.28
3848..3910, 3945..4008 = 1.13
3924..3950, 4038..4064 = 1.60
